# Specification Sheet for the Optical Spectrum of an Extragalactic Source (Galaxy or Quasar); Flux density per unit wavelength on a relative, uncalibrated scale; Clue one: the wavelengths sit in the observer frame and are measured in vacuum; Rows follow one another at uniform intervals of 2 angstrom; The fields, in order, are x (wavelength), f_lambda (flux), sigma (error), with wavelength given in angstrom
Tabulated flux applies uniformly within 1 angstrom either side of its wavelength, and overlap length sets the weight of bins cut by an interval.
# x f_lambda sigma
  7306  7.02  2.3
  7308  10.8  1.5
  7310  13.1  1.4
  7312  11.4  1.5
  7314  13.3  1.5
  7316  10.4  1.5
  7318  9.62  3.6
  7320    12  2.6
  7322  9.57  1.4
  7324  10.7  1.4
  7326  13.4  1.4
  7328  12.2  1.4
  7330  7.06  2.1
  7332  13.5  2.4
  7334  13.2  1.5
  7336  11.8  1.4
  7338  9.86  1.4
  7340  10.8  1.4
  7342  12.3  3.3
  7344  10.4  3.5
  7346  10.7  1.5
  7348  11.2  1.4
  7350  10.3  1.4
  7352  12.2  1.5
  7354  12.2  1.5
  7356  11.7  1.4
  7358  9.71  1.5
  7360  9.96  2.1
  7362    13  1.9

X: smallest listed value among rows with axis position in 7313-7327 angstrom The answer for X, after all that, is 9.57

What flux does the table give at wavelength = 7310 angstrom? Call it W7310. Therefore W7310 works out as 13.1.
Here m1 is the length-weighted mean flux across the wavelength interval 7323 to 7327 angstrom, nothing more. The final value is 12.1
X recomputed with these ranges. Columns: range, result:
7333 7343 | 9.86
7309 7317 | 10.4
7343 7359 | 9.71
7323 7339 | 7.06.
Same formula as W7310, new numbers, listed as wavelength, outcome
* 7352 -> 12.2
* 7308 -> 10.8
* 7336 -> 11.8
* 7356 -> 11.7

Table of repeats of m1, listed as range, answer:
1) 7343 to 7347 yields 10.6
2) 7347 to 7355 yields 11.5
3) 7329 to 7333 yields 10.3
